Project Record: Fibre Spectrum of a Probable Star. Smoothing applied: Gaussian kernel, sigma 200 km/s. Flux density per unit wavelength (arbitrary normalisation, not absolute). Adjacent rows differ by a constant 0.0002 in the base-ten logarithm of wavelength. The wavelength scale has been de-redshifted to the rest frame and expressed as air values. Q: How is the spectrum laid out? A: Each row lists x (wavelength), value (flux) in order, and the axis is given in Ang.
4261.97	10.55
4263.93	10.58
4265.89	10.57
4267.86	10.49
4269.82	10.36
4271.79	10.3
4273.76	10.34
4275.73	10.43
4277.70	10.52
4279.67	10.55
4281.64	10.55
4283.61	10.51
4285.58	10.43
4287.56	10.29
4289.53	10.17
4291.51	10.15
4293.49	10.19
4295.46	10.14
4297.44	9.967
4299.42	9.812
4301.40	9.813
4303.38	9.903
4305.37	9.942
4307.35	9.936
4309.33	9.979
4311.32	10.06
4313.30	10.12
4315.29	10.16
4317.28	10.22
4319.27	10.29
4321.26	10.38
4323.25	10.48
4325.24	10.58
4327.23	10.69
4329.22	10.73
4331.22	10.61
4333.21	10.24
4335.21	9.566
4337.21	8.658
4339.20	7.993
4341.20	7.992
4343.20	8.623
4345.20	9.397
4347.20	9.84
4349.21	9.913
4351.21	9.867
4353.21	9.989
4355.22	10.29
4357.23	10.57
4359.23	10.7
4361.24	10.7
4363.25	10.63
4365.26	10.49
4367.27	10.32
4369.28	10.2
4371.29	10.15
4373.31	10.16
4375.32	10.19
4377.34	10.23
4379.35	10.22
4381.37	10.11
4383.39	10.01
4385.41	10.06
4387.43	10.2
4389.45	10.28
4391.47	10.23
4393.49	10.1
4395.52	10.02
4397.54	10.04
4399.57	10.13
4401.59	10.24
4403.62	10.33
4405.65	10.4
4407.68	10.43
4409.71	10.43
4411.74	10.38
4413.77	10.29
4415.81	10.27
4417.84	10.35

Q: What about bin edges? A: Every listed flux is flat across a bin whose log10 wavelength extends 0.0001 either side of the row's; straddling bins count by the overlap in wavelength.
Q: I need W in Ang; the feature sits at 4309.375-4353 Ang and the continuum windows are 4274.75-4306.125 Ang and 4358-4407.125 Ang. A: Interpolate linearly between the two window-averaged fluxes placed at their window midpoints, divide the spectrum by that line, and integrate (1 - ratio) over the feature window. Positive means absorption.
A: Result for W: 1.7 Ang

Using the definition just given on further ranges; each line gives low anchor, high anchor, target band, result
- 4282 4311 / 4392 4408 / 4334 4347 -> 1.7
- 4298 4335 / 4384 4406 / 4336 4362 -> 1.6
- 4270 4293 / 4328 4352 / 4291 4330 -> -1.0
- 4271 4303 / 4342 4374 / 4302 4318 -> 0.3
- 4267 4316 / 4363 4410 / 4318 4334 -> -0.5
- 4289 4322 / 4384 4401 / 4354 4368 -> -0.6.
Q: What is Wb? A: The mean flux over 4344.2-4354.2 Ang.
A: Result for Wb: 9.8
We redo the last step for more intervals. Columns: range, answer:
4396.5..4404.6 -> 10.2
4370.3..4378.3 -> 10.2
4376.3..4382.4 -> 10.2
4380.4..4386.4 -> 10.1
